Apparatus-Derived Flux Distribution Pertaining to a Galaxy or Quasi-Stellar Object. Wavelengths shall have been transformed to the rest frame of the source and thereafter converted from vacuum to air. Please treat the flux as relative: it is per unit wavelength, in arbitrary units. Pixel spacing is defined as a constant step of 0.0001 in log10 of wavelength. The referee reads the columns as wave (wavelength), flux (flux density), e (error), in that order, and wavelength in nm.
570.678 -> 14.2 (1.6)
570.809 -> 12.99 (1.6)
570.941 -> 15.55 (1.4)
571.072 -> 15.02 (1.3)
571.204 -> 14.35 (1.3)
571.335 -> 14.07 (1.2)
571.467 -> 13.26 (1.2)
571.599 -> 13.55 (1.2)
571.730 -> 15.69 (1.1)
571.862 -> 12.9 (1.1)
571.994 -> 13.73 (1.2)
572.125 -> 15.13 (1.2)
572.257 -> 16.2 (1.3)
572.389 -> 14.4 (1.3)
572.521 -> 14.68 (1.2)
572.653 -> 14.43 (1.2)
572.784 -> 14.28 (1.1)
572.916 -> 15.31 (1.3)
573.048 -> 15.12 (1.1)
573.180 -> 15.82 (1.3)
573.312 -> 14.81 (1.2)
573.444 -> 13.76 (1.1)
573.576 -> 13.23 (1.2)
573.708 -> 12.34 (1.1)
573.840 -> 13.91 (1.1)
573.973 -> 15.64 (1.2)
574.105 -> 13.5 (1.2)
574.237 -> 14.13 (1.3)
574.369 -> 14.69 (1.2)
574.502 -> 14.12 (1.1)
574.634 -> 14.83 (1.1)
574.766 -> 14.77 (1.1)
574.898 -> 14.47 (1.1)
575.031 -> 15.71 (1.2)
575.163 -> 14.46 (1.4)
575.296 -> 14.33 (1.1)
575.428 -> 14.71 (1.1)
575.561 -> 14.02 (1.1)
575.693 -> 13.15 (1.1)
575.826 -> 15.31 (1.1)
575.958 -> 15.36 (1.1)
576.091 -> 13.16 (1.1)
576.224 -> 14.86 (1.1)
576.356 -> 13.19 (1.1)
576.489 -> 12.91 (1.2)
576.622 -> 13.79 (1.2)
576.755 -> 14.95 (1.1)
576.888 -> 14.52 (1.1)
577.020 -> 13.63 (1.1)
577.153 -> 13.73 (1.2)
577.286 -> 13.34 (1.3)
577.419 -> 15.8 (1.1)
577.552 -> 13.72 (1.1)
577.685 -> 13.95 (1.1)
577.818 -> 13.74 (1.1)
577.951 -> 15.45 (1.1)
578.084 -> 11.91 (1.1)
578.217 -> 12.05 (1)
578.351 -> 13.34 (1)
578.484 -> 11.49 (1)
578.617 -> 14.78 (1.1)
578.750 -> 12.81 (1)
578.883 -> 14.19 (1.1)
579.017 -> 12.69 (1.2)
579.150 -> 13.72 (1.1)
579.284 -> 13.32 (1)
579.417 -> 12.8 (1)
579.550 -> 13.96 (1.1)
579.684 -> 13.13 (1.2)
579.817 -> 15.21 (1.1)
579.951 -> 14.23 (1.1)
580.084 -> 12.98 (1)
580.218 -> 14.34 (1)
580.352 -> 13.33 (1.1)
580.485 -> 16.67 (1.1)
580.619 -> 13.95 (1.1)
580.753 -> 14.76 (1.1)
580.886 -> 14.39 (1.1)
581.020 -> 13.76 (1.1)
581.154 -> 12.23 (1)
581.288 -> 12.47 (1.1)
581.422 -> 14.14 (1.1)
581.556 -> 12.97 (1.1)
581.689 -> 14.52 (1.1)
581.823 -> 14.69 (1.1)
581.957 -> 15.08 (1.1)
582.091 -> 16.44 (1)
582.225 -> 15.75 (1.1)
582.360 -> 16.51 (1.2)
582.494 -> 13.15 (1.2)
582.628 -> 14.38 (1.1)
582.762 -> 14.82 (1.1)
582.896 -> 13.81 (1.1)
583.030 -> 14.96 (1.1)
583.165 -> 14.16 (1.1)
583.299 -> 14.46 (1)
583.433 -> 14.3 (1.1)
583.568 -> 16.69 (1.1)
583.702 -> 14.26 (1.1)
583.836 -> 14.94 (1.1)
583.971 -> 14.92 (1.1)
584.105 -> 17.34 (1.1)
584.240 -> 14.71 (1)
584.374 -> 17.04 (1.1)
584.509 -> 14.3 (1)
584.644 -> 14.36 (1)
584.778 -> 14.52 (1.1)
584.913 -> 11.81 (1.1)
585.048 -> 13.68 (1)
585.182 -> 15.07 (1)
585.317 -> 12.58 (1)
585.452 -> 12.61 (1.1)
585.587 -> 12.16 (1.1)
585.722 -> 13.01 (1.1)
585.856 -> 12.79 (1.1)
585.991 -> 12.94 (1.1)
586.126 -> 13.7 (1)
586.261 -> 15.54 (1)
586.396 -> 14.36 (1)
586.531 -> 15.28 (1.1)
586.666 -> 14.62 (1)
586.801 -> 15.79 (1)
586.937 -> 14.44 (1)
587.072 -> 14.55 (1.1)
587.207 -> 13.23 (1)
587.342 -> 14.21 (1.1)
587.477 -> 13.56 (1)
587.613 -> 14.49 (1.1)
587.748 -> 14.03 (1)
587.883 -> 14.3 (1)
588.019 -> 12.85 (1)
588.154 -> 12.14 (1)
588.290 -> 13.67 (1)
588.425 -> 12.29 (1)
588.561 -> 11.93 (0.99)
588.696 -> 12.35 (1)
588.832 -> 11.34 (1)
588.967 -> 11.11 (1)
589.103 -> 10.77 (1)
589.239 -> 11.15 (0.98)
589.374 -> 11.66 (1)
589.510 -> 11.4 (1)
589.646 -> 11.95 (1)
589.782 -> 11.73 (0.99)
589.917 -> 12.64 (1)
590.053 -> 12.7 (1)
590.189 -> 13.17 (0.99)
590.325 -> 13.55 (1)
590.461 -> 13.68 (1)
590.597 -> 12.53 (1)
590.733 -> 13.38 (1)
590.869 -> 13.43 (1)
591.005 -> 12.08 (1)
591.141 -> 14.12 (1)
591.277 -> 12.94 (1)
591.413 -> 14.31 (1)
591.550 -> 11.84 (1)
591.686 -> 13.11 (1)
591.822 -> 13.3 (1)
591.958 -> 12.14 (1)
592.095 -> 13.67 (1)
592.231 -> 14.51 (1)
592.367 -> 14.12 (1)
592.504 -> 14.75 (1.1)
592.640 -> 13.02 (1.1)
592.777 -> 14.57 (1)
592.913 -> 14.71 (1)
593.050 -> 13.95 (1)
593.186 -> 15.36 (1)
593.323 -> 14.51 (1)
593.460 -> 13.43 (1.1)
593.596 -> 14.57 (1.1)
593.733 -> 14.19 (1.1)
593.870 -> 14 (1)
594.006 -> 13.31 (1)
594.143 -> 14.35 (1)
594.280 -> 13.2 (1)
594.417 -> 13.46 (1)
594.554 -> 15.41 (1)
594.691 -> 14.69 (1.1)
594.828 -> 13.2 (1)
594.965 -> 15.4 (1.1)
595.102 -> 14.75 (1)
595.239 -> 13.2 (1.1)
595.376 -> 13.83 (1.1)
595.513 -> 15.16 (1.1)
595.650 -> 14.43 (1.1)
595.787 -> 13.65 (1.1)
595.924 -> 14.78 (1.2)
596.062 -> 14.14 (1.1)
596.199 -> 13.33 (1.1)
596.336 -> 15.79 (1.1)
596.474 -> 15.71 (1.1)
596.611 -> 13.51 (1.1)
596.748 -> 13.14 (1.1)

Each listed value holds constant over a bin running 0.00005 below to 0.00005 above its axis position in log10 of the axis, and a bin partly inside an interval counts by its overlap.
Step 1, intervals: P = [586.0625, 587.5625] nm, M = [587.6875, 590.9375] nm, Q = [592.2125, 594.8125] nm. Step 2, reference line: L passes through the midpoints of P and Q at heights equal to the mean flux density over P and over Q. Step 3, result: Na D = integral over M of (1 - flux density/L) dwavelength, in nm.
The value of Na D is 0.43 nm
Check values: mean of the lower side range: 14.5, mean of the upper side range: 14.2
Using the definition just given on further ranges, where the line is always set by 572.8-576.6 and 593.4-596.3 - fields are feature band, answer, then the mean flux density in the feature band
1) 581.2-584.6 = -0.133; 14.8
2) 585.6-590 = 0.342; 13.1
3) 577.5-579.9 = 0.140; 13.5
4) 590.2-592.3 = 0.139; 13.2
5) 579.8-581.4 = 0.032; 14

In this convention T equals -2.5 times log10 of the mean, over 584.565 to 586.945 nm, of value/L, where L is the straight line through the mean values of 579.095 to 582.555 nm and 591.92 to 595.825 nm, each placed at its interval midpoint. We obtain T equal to 0.03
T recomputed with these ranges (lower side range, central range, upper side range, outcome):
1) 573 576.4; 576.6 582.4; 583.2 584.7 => 0.06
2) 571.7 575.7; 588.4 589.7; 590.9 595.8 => 0.21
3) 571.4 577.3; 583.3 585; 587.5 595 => -0.09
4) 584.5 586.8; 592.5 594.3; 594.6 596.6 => 0.01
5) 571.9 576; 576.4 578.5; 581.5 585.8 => 0.06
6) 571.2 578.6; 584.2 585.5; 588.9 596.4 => -0.02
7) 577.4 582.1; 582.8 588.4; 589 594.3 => -0.05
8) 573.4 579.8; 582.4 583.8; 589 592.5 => -0.09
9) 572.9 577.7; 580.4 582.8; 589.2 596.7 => -0.03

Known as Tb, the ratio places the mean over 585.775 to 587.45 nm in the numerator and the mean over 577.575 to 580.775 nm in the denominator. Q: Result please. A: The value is 1.04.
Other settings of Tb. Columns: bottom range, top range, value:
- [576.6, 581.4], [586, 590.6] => 0.96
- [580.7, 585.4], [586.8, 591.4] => 0.89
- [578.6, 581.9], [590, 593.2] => 0.98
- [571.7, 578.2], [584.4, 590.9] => 0.92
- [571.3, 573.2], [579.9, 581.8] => 0.96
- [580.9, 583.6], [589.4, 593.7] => 0.93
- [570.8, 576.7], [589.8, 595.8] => 0.96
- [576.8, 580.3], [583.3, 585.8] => 1.05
